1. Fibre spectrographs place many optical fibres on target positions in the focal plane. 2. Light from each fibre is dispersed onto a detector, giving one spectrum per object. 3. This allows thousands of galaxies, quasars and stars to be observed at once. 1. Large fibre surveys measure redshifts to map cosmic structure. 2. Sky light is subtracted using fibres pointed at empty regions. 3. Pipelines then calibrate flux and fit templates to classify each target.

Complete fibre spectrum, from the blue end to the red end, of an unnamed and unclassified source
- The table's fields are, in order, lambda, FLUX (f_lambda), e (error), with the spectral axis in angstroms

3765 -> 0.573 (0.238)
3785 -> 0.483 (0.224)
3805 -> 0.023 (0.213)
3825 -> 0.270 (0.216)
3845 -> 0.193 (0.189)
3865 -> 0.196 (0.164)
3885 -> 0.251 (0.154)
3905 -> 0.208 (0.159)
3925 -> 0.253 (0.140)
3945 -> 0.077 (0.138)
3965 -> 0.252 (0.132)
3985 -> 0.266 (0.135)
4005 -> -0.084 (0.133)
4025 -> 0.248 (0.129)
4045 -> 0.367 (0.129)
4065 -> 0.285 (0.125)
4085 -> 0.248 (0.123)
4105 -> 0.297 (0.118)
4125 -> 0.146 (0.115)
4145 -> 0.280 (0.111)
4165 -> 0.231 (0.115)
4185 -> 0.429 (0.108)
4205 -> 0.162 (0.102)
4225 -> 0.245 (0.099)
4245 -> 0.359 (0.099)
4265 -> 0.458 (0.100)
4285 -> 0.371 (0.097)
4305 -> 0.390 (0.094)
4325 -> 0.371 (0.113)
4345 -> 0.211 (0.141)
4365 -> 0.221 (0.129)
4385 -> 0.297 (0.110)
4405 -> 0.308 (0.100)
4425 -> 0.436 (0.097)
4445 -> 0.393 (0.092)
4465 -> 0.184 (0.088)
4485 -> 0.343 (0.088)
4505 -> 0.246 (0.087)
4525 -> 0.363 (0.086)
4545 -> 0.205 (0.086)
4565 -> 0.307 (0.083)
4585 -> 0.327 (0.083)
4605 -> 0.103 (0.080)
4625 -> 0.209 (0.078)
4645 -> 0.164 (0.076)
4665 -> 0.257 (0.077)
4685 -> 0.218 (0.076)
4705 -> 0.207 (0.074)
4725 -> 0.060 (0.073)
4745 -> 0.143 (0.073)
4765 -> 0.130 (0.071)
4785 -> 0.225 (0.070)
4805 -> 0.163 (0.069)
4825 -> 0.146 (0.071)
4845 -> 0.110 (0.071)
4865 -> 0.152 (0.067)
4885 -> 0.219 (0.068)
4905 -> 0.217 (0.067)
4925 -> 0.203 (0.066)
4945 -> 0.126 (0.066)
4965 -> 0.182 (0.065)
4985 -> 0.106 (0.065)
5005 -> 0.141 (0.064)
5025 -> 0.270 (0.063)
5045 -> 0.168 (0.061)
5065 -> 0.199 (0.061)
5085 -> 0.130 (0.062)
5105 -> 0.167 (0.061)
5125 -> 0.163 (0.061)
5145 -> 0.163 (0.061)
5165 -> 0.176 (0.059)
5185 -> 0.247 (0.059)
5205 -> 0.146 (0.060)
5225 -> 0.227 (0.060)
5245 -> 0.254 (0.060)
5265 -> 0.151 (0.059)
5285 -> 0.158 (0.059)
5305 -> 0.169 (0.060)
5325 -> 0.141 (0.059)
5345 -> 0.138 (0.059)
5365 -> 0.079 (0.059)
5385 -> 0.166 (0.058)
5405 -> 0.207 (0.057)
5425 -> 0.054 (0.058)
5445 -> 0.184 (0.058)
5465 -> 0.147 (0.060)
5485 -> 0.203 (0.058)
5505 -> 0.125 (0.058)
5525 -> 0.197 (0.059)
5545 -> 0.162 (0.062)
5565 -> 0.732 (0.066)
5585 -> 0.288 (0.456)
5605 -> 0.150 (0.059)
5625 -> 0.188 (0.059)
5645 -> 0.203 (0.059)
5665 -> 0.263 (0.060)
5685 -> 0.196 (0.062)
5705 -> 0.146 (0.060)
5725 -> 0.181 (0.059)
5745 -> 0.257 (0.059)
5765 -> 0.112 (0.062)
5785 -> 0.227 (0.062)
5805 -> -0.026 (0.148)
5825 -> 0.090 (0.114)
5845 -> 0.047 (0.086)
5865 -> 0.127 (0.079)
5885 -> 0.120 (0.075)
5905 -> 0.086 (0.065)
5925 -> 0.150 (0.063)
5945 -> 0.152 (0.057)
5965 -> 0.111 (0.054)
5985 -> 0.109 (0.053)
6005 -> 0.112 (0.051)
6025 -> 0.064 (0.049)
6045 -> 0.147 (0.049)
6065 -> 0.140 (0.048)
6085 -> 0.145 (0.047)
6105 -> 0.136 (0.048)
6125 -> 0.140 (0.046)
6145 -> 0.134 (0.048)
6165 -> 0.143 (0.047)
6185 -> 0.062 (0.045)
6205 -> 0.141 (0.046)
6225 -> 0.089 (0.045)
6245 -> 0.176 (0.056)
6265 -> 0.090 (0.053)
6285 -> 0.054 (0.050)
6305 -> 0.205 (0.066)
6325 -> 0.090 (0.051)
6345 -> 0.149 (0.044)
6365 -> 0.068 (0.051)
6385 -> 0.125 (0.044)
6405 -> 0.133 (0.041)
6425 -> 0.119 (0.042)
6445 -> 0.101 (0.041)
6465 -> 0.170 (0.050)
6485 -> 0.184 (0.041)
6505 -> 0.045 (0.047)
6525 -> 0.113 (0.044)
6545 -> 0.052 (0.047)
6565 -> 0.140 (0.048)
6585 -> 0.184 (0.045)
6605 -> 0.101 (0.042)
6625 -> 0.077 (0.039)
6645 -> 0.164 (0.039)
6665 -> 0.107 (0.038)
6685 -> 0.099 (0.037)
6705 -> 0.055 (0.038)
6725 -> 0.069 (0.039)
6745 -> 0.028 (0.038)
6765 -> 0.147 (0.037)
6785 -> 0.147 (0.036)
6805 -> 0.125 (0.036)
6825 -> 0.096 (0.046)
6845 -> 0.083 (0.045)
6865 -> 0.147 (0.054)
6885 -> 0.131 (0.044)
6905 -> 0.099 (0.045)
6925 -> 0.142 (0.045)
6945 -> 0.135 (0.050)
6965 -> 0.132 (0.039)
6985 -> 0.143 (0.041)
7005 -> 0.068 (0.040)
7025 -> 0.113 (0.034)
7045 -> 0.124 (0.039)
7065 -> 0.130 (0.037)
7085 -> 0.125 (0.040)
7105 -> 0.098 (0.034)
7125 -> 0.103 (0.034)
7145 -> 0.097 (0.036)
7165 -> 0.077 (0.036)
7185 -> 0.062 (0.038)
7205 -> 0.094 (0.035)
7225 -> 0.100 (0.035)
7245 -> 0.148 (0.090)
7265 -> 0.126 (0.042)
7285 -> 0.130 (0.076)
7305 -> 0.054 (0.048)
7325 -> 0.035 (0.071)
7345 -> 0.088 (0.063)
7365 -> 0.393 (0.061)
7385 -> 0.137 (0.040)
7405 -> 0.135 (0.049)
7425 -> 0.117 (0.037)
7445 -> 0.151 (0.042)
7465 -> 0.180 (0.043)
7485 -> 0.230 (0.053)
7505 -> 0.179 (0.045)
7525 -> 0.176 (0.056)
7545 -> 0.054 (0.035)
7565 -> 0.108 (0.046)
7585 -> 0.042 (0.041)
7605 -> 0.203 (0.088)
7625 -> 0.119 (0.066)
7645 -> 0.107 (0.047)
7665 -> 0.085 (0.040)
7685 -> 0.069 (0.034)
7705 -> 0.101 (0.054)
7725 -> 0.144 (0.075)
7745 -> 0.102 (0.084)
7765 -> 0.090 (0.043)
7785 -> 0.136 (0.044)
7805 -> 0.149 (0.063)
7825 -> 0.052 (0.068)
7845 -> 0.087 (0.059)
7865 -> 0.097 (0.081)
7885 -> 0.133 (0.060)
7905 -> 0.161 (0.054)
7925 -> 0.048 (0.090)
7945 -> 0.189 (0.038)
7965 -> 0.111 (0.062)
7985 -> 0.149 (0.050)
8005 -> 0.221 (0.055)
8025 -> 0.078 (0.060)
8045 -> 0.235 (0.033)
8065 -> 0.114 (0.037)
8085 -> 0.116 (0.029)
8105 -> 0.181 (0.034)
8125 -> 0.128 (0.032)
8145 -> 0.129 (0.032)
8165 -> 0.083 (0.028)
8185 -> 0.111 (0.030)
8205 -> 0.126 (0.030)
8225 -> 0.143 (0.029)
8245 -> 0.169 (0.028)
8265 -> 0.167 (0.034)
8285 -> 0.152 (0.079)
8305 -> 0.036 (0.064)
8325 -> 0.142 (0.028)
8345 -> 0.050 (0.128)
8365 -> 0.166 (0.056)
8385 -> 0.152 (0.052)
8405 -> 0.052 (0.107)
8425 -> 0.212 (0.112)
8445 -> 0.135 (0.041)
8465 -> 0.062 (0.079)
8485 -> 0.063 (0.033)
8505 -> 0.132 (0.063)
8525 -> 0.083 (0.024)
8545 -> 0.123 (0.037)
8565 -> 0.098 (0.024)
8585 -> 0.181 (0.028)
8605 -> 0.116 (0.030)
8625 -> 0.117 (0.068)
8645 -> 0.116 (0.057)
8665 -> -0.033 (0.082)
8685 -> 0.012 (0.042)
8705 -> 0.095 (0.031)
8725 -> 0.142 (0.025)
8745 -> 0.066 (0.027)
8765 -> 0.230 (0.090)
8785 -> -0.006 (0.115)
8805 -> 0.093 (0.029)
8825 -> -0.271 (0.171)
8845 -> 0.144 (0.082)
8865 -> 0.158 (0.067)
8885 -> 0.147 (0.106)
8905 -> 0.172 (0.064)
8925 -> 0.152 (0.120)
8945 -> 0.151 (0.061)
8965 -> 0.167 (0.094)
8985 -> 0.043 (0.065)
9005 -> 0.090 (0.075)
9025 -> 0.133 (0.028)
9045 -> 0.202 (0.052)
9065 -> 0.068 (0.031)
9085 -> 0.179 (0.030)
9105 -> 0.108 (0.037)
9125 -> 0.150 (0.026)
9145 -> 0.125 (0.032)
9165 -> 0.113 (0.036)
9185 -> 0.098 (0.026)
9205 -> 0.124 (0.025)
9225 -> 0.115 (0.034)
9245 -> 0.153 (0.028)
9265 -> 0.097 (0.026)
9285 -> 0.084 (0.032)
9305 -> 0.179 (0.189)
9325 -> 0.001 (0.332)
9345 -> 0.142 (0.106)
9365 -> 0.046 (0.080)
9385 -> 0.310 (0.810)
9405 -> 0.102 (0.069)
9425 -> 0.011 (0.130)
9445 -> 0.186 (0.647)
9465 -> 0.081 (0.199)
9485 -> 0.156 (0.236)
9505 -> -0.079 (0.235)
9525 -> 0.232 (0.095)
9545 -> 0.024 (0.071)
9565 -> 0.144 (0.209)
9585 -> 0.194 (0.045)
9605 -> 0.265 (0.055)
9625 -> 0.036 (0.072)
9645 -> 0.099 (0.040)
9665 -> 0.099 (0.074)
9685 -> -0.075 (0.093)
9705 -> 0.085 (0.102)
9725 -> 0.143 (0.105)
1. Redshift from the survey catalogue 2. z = 0.976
